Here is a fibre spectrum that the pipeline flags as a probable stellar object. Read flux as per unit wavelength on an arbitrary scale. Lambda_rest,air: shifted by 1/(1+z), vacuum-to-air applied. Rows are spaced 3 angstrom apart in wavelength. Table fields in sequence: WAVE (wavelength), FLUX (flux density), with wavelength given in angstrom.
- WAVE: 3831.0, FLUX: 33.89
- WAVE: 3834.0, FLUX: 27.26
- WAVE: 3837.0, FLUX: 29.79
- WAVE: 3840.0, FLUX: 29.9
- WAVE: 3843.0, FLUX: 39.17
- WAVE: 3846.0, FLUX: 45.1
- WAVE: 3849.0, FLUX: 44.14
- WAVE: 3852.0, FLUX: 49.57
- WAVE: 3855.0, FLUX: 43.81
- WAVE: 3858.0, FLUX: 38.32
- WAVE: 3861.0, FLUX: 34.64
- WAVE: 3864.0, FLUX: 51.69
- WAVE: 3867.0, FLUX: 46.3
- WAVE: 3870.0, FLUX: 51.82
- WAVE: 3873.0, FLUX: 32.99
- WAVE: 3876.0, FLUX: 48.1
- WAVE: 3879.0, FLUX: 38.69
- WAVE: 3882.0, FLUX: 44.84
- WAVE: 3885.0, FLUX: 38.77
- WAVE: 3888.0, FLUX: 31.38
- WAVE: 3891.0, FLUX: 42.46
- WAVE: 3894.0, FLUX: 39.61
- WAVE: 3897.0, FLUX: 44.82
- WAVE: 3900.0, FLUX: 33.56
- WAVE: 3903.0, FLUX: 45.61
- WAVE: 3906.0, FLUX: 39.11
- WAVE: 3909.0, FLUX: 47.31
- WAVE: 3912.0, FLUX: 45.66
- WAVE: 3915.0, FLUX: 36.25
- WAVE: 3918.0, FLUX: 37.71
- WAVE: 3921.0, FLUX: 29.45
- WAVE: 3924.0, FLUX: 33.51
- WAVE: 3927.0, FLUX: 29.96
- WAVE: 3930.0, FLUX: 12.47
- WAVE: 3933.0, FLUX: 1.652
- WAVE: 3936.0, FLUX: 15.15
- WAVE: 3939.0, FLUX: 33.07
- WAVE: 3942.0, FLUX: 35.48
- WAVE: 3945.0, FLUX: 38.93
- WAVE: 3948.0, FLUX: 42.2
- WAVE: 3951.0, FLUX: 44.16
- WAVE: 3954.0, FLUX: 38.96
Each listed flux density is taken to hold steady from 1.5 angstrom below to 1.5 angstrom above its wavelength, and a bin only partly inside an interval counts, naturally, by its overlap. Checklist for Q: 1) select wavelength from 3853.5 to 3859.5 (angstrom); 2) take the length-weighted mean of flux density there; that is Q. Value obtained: 41.1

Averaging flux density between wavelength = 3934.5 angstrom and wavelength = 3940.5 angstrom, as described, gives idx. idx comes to 24.1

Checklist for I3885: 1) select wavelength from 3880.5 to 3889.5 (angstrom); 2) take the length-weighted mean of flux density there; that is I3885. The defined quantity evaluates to 38.3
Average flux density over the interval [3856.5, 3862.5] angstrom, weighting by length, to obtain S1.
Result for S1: 36.5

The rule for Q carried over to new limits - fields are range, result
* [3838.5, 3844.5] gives 34.5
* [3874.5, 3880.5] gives 43.4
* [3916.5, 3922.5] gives 33.6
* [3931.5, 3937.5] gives 8.4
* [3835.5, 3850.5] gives 37.6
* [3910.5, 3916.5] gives 41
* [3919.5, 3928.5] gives 31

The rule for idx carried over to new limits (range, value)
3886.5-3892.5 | 36.9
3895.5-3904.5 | 41.3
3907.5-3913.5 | 46.5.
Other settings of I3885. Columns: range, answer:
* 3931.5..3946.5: 24.9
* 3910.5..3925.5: 36.5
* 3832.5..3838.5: 28.5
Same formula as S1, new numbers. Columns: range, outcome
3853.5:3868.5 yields 43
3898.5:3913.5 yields 42.2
